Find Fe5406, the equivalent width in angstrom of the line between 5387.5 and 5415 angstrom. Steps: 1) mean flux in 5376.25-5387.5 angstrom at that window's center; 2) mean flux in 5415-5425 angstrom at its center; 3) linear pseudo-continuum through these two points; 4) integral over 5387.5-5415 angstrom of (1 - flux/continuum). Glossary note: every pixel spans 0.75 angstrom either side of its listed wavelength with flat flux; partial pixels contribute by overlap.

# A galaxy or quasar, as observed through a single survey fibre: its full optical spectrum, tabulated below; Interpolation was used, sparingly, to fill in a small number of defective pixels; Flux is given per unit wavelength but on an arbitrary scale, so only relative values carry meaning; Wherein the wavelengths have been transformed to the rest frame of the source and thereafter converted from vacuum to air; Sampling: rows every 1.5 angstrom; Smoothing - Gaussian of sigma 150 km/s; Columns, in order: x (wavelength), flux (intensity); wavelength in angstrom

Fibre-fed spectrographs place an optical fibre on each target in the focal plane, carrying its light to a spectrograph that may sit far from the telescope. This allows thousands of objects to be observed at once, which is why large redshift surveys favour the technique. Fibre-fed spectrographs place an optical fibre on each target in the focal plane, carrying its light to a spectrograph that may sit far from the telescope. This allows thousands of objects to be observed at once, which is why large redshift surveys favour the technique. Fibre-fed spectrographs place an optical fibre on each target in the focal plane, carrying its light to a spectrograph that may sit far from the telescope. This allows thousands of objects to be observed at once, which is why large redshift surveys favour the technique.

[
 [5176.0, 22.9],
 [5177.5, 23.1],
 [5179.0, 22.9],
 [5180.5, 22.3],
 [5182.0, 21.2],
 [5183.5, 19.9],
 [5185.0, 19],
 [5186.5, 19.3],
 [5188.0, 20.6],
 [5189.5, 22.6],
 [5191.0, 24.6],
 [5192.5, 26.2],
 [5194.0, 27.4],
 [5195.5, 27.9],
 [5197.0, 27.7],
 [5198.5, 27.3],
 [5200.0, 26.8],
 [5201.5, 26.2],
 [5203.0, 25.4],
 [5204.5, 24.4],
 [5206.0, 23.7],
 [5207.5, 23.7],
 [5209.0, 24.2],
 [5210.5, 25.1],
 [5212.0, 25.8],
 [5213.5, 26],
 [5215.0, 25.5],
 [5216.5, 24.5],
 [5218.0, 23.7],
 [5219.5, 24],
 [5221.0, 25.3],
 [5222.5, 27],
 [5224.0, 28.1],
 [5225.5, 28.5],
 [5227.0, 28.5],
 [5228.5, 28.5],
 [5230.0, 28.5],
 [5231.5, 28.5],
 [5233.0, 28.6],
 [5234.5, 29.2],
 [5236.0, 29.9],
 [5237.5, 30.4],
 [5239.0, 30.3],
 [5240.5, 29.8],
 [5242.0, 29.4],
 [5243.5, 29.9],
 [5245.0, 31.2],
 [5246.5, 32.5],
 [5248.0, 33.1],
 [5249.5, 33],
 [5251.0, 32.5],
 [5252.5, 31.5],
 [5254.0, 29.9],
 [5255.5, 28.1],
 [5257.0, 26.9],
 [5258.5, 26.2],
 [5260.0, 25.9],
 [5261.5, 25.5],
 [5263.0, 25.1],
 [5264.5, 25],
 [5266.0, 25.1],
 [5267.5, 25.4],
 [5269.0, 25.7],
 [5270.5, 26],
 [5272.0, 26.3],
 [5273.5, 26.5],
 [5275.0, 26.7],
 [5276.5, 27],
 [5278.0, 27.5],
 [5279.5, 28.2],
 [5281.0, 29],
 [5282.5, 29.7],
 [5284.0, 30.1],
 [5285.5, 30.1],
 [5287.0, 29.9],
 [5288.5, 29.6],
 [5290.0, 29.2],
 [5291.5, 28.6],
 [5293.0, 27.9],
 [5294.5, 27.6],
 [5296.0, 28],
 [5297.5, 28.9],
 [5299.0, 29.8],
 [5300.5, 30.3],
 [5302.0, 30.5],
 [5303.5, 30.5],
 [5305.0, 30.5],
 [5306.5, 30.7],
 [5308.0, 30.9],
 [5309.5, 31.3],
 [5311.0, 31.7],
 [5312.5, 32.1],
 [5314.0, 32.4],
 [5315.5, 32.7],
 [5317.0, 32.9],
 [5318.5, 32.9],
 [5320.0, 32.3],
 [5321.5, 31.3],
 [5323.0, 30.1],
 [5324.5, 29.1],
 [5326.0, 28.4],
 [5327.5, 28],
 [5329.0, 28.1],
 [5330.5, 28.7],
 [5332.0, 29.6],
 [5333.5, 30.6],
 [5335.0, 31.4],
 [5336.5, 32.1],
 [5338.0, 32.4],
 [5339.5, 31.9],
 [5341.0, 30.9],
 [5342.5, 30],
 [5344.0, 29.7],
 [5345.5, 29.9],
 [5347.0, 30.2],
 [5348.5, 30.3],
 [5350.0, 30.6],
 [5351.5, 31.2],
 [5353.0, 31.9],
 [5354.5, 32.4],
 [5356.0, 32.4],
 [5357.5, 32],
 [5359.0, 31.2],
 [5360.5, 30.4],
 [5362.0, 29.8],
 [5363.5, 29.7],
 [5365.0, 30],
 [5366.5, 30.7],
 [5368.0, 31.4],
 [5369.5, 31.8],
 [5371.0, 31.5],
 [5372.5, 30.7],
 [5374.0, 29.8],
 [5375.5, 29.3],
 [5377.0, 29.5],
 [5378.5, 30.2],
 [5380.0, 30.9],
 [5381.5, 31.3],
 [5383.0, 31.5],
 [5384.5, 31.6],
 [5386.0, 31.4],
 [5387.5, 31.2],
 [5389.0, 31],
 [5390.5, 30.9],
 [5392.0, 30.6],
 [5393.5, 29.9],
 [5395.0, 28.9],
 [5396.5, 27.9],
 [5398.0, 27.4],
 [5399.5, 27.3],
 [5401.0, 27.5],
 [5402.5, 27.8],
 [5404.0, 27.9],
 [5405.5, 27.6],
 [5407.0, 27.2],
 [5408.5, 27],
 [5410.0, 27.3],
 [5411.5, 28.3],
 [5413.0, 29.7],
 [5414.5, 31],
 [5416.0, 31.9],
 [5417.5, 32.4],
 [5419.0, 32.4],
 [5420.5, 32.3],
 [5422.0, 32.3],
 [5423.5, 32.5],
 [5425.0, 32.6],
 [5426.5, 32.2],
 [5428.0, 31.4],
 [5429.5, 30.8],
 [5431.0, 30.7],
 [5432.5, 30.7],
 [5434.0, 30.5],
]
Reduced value 2.6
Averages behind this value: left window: 30.9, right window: 32.3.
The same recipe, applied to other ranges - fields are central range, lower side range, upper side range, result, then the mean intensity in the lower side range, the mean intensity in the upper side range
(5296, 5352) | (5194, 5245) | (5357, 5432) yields -3.2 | 27.1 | 30.2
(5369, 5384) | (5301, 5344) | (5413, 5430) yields 0.4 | 30.8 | 31.9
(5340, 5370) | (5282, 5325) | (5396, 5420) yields -1.2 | 30.4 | 28.8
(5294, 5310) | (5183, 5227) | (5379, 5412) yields -1.7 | 24.9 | 29.2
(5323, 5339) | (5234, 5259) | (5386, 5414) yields -0.3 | 30.3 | 28.7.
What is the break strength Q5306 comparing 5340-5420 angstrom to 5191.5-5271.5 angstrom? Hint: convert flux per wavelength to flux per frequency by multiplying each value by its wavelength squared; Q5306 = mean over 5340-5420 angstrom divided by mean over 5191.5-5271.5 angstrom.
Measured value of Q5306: 1.16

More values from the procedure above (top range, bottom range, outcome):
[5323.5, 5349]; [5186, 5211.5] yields 1.27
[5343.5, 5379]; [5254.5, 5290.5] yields 1.16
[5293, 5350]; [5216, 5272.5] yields 1.12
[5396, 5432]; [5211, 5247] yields 1.14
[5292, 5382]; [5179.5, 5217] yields 1.33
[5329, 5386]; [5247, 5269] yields 1.14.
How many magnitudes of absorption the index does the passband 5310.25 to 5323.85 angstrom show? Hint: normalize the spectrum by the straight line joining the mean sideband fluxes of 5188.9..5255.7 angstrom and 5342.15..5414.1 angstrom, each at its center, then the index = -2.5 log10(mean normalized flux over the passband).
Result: -0.10 mag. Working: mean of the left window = 27.7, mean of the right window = 30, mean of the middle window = 32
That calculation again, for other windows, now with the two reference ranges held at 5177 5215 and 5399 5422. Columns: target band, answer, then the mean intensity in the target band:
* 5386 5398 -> -0.04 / 30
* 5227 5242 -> -0.17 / 29.3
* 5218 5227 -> -0.07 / 26.5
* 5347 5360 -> -0.13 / 31.4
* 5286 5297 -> -0.09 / 28.7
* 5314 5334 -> -0.12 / 30.4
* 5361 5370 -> -0.09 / 30.5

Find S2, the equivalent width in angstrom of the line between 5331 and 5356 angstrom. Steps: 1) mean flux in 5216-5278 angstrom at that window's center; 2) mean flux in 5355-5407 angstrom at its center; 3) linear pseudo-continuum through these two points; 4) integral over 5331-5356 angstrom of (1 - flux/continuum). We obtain -1.3 angstrom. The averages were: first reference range 28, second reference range 30.1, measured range 31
